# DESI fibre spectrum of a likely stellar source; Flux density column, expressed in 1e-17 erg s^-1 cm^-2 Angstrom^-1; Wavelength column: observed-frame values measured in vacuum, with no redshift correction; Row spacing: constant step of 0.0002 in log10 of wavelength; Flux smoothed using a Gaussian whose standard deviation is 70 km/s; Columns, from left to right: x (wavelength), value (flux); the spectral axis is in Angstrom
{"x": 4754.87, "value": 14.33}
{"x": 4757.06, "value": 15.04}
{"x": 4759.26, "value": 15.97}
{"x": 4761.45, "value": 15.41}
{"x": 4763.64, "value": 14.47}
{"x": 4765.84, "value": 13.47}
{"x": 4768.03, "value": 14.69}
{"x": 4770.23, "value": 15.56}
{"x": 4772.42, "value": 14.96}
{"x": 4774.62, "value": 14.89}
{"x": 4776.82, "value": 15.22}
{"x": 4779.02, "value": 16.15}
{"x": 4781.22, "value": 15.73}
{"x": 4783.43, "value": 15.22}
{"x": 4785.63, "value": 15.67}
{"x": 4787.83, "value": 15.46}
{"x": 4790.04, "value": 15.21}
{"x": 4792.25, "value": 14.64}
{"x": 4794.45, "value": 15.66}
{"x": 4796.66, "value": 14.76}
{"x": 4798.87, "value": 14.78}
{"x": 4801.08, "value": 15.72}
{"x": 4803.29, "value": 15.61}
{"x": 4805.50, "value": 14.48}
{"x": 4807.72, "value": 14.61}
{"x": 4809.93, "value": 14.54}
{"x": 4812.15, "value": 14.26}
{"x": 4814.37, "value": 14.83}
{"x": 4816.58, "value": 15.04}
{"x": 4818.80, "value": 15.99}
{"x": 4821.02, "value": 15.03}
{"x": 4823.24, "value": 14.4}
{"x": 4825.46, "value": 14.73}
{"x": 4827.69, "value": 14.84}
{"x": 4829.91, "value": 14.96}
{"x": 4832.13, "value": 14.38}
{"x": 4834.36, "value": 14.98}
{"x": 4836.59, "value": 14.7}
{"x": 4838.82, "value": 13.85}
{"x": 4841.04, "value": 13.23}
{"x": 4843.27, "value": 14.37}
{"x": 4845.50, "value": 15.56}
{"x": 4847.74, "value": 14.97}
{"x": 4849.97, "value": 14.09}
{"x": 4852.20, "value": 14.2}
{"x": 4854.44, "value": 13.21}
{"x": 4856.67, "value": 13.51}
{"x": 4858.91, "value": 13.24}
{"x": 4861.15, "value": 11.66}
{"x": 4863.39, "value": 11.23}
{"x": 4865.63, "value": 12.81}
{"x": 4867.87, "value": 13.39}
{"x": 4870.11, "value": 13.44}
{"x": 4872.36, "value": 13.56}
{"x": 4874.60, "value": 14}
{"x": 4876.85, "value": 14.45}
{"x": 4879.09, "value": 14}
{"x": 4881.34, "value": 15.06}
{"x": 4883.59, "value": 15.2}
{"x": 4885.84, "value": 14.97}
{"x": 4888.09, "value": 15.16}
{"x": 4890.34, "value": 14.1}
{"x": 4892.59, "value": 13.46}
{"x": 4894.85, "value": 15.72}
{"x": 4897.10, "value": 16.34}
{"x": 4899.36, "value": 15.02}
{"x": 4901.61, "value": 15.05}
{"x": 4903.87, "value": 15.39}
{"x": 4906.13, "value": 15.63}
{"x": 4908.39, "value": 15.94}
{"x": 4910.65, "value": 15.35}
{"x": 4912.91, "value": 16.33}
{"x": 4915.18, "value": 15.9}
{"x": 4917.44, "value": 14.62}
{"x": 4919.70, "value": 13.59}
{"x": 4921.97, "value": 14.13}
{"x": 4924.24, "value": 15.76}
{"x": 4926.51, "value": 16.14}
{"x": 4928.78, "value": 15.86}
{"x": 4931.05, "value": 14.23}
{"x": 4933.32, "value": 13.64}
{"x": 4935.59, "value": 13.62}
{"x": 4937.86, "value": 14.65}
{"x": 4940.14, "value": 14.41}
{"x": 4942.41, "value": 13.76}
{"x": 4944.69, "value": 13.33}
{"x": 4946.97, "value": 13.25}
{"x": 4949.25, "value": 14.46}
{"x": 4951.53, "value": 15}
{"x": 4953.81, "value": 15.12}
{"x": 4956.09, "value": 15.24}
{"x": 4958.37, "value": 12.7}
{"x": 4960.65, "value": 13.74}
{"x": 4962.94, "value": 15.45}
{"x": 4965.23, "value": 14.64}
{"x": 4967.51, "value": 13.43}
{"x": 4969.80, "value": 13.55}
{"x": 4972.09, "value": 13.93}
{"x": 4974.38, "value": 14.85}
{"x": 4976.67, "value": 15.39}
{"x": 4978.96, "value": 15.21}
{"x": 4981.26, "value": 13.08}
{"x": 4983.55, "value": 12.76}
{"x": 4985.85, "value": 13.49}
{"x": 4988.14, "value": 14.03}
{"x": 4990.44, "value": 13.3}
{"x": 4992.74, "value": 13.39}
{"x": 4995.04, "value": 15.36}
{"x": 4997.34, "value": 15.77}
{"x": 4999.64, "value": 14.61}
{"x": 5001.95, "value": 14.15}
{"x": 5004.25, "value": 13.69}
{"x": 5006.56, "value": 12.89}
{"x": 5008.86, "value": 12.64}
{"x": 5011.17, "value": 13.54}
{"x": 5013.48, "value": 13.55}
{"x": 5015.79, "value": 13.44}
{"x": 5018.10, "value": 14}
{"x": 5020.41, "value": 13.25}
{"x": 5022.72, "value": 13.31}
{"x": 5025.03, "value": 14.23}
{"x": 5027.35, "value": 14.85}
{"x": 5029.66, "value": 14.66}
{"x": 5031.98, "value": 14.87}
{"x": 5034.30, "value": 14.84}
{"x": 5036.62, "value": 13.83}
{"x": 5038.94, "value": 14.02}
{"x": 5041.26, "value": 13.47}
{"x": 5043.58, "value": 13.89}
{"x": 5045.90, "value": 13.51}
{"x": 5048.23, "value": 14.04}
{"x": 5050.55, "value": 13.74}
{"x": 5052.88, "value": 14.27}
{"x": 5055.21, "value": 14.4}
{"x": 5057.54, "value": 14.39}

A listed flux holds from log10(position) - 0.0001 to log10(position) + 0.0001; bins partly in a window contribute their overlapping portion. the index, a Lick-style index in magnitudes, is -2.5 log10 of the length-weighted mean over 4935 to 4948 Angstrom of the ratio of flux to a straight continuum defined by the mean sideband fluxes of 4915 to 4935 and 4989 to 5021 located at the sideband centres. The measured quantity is 0.057 mag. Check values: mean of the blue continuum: 14.8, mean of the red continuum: 13.8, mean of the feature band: 13.8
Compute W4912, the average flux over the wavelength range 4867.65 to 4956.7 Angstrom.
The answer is 14.7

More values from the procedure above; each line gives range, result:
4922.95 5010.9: 14.2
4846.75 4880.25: 13.4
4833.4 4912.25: 14.3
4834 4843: 14.1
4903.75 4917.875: 15.7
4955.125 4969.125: 14.2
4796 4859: 14.6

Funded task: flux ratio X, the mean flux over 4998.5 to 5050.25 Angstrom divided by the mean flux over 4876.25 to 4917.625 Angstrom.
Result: 0.91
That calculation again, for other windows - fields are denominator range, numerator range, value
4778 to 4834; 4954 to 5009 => 0.94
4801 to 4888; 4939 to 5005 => 0.99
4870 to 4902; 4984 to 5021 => 0.94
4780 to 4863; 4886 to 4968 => 1.01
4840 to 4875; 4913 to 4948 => 1.07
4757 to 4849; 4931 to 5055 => 0.94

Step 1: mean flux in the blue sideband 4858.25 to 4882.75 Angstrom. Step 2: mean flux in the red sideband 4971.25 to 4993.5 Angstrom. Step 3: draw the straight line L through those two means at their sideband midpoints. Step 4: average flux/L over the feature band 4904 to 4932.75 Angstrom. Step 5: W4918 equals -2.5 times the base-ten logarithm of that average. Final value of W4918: -0.12 mag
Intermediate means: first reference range 13.4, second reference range 14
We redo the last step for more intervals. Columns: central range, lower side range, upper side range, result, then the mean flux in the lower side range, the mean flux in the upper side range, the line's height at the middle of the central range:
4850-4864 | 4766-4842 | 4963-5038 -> 0.13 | 14.9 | 14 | 14.7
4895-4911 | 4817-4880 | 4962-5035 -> -0.11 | 14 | 14.1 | 14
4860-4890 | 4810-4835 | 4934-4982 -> 0.06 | 14.8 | 14.2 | 14.6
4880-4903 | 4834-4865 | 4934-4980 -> -0.08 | 13.7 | 14.3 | 13.9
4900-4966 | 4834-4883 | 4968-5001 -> -0.05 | 13.8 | 14.2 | 14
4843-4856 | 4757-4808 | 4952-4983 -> 0.04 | 15.1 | 14.3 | 14.8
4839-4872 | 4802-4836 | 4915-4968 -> 0.09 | 14.8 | 14.4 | 14.7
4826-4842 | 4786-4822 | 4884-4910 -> 0.05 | 15.1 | 15.2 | 15.1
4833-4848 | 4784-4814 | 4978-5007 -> 0.02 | 15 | 14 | 14.8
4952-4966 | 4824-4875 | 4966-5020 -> -0.05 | 13.9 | 13.9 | 13.9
